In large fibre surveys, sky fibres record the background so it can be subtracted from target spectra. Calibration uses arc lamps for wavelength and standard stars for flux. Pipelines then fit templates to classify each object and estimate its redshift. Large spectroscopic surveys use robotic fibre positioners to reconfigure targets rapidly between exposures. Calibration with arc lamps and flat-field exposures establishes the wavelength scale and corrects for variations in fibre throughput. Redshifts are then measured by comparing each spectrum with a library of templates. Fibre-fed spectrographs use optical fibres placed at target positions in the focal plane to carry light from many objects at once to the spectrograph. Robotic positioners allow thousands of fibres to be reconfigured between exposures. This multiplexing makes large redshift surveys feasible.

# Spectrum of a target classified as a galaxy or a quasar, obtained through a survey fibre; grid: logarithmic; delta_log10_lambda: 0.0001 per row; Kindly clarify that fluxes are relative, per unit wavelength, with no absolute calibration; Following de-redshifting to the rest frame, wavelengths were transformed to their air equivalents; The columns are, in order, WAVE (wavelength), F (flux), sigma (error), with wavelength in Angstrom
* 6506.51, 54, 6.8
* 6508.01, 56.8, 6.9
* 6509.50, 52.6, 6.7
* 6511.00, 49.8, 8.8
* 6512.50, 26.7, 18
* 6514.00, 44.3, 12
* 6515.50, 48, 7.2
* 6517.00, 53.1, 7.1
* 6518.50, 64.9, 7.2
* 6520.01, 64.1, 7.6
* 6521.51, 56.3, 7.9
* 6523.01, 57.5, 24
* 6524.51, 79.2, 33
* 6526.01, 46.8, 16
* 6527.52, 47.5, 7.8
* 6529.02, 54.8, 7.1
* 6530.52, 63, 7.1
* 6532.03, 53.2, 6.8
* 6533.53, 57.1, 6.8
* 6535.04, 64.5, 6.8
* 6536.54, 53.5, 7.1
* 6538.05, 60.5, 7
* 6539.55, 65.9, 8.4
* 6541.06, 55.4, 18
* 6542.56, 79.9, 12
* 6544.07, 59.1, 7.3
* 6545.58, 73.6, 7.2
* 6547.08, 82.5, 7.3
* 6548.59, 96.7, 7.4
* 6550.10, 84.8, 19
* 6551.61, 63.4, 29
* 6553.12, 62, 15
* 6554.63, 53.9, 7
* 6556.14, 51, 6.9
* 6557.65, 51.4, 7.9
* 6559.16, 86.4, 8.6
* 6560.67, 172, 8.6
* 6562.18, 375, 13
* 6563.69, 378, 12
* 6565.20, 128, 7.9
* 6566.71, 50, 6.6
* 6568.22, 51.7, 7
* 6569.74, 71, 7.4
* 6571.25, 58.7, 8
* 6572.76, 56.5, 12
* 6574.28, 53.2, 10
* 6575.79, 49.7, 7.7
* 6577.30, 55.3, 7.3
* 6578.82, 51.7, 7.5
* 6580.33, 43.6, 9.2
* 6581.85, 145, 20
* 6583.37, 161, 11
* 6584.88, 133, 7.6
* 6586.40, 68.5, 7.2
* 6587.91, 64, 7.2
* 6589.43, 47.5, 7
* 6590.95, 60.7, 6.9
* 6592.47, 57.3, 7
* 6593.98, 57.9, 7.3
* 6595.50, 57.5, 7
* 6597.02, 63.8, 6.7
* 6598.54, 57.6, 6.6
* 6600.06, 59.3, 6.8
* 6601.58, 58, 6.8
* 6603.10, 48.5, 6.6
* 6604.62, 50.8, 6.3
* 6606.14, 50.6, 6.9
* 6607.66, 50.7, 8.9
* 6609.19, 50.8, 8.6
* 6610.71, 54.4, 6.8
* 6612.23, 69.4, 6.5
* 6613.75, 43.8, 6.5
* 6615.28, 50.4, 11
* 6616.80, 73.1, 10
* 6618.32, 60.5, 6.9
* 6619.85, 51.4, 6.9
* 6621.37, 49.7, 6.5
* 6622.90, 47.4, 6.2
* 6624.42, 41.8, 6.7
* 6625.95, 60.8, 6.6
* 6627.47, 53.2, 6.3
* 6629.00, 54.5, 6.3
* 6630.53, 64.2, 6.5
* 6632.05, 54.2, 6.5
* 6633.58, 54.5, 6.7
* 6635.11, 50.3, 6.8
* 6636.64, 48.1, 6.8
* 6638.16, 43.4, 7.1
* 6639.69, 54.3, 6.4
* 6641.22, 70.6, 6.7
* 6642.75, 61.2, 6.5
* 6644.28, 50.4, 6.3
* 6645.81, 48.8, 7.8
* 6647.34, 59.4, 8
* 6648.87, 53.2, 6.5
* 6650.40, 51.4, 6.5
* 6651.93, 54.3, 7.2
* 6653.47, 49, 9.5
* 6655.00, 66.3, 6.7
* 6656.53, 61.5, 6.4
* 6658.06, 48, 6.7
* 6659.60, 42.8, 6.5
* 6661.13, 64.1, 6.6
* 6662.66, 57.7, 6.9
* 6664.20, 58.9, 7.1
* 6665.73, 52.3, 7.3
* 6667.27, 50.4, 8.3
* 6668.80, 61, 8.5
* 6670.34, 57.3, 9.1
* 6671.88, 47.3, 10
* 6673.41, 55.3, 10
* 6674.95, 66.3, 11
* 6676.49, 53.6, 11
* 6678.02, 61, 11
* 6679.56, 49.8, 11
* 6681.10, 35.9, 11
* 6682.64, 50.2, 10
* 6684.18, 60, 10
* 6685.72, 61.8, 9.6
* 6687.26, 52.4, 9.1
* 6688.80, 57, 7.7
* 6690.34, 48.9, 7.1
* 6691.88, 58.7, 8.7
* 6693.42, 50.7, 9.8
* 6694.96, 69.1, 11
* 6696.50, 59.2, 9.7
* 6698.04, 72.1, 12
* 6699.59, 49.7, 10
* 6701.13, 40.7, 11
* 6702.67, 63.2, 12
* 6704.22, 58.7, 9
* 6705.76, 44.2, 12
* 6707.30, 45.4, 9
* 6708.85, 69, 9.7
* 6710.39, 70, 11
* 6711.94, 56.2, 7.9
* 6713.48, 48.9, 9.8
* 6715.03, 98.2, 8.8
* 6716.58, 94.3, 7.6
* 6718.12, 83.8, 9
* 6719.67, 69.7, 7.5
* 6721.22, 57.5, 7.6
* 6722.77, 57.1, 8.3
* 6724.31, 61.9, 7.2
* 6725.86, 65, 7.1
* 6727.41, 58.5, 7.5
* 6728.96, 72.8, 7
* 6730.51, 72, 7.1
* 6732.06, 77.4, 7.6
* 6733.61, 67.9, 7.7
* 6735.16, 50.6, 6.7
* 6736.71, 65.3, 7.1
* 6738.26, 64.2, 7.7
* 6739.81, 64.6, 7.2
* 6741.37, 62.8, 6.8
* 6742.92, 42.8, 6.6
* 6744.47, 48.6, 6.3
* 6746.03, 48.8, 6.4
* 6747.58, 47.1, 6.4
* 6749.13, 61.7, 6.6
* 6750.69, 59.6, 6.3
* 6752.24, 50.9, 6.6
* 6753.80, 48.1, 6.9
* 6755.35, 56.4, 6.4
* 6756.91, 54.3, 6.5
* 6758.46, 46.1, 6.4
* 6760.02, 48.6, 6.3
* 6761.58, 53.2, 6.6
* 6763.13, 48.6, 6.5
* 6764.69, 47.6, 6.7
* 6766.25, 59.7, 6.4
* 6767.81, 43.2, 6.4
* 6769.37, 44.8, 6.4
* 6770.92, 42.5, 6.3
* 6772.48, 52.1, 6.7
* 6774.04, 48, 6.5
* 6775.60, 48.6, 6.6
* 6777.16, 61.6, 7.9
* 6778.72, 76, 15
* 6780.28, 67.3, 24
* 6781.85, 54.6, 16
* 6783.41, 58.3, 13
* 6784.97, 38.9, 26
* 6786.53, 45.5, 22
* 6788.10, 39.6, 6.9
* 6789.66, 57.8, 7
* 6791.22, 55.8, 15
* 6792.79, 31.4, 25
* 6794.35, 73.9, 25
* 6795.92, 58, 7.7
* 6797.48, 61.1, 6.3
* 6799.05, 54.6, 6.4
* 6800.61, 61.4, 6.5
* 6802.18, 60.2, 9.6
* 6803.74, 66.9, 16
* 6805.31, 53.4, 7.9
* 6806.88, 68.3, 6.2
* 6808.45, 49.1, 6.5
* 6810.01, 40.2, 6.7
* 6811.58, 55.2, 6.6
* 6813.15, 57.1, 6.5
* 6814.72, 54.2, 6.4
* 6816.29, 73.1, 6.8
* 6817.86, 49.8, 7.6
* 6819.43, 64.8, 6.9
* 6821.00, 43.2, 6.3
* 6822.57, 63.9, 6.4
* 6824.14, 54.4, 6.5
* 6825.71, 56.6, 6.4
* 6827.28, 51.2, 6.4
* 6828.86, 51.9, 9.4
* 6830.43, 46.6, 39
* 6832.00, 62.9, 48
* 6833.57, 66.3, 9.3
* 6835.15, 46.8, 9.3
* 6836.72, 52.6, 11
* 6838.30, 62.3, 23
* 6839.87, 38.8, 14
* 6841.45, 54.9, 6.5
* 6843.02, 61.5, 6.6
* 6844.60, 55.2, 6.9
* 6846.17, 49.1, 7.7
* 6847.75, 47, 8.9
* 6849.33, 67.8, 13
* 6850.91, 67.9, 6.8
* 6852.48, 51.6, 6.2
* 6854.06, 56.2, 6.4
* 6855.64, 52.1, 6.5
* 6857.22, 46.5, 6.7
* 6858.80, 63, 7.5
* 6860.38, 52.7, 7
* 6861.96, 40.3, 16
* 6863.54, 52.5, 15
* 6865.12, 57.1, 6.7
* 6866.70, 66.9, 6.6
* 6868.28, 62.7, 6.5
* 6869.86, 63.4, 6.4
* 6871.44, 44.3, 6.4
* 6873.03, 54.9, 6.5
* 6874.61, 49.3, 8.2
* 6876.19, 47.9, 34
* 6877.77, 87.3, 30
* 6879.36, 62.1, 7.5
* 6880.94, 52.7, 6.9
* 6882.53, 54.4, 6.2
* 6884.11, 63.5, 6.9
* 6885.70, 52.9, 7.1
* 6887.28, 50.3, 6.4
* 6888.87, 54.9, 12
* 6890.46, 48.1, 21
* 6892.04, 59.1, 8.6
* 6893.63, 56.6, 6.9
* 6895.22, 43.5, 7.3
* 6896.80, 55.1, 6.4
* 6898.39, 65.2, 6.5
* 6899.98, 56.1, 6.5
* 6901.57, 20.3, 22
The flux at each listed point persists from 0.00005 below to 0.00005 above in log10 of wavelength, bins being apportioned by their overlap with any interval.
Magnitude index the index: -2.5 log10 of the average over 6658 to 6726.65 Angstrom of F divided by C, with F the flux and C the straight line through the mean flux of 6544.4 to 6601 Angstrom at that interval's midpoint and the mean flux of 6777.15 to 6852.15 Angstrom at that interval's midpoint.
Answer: 0.23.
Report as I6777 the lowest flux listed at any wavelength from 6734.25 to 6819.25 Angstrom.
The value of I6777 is 31.4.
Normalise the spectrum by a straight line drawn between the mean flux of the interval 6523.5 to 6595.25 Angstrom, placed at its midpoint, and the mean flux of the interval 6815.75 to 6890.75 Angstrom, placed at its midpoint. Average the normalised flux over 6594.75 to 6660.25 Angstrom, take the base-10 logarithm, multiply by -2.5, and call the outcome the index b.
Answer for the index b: 0.38 mag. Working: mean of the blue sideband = 83.5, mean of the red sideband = 55.7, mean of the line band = 54.5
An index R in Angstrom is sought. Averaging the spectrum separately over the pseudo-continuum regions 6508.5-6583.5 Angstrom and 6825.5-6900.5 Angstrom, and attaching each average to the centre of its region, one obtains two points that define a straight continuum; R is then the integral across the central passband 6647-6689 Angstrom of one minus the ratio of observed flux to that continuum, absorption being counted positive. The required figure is 8.9 Angstrom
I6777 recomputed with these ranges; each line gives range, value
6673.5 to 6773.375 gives 35.9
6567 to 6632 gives 41.8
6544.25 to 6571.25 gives 50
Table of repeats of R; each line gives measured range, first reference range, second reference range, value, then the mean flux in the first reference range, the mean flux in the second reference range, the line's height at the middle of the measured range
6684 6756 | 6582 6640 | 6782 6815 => -4.4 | 60.8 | 54.3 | 57.1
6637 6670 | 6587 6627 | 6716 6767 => 1.0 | 55.3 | 59.5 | 56.8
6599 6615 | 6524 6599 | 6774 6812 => 4.9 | 82.4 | 55.6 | 77.1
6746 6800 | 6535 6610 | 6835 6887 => 9.2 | 81.7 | 55.8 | 63.7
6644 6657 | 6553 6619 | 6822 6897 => 3.5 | 81.8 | 55.4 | 75.6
